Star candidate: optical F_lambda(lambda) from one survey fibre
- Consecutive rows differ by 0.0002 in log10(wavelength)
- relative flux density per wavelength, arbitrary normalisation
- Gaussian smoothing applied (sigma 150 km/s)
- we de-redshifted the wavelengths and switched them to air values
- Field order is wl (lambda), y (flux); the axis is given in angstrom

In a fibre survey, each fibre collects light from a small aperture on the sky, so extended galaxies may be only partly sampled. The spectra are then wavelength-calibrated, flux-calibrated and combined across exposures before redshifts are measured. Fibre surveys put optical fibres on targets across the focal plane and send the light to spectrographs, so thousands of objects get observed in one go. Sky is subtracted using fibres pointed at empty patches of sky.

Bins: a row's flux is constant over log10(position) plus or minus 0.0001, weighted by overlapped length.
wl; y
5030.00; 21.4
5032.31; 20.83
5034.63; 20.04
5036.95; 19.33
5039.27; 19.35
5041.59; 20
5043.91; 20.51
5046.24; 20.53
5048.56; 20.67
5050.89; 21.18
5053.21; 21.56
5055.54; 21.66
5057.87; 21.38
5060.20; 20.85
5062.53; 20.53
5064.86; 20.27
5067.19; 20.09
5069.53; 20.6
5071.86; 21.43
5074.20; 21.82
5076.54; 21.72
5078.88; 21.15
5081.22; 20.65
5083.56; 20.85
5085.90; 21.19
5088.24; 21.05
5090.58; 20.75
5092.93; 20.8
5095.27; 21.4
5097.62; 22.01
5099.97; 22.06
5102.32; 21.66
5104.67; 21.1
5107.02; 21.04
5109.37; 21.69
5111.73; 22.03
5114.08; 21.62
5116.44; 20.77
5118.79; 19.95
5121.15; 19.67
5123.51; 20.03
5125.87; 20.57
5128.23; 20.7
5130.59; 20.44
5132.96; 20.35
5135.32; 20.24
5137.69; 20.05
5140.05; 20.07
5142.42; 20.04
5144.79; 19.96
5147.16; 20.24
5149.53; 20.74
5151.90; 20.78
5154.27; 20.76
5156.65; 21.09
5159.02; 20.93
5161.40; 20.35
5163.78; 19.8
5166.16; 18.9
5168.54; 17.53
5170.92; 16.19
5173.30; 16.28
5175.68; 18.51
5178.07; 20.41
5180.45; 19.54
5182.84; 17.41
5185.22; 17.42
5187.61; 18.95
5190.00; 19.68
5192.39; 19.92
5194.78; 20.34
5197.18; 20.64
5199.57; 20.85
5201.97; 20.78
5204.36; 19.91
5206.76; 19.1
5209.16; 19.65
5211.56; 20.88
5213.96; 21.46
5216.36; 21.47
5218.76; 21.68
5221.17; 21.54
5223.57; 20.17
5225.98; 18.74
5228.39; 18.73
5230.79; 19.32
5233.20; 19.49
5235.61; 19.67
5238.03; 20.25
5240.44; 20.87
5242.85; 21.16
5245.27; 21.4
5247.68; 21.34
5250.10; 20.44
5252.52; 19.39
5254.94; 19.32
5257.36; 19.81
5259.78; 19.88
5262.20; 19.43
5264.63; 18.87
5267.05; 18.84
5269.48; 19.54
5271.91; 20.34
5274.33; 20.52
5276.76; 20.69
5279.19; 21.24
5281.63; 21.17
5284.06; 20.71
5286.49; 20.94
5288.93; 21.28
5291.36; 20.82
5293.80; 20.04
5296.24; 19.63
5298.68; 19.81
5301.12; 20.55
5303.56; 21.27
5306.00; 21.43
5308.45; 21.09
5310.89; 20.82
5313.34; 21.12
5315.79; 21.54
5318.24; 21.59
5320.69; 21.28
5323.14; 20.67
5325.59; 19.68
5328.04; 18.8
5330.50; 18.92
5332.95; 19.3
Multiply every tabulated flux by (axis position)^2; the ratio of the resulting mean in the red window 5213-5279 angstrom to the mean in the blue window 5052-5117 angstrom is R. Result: 1.0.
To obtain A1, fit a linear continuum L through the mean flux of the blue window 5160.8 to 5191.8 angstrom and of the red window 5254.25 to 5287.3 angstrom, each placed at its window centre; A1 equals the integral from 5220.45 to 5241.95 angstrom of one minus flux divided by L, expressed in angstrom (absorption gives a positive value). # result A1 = -0.45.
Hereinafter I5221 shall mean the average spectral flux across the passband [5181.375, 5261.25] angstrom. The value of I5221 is 20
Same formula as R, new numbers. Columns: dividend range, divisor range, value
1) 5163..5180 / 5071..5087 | 0.89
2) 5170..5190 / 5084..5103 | 0.88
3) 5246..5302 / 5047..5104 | 1.03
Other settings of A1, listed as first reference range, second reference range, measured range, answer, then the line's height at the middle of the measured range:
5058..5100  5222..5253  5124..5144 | 0.4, 20.7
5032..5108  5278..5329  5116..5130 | 0.4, 20.9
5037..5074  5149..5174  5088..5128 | -2.0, 20.1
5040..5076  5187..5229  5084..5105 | -0.6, 20.7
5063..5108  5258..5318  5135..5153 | 0.6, 20.9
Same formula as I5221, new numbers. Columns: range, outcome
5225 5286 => 20.1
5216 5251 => 20.4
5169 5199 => 18.8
